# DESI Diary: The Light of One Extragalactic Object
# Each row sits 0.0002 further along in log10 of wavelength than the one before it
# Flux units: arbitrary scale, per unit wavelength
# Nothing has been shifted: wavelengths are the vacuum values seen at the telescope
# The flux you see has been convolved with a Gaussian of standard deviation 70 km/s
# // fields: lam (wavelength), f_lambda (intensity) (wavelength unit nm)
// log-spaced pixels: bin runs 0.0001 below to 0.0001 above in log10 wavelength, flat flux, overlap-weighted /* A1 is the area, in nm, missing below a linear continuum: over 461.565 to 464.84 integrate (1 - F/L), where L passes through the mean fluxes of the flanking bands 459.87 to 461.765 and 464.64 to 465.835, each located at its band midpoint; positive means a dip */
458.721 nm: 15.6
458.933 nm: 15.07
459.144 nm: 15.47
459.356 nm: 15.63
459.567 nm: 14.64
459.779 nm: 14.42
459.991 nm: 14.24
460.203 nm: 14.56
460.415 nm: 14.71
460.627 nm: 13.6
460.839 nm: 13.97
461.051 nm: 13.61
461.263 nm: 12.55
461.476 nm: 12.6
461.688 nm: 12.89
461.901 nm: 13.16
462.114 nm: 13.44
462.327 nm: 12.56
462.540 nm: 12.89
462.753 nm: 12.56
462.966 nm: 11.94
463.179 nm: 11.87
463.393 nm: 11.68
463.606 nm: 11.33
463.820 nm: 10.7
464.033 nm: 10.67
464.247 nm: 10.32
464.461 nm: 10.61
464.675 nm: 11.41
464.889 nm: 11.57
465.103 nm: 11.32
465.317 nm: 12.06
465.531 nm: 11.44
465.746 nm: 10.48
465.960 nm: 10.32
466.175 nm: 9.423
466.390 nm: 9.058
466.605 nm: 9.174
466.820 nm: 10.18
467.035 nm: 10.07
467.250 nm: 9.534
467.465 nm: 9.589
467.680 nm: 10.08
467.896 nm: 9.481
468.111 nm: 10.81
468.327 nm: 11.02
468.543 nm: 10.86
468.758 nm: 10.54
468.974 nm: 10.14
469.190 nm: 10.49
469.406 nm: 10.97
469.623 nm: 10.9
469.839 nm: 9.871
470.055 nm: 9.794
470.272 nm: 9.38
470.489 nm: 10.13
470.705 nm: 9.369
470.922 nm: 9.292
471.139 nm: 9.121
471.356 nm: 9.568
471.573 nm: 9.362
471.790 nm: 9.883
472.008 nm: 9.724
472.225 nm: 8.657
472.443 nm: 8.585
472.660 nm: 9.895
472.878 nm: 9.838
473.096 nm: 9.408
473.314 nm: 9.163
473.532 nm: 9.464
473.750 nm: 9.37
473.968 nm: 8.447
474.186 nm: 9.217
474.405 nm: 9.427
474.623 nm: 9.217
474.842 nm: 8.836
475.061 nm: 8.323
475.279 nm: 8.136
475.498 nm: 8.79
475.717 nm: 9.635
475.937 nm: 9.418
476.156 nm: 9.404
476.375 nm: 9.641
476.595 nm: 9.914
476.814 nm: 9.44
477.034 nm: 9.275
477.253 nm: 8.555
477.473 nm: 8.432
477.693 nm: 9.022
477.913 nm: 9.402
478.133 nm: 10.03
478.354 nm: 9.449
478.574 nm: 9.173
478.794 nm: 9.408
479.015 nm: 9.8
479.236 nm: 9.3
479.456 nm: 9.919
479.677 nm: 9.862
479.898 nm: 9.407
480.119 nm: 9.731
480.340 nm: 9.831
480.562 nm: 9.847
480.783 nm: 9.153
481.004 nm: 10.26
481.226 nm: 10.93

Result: 0.15 nm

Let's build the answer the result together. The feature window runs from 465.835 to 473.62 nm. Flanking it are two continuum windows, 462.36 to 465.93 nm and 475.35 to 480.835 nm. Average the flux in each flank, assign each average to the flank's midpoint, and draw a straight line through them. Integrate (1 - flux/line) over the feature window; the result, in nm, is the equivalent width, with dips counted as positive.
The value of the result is 0.60 nm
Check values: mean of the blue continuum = 11.4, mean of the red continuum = 9.43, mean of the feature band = 9.81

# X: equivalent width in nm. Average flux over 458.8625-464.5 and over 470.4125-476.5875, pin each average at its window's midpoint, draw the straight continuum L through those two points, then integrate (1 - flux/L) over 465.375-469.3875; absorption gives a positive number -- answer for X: 0.36 nm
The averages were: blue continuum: 13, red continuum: 9.27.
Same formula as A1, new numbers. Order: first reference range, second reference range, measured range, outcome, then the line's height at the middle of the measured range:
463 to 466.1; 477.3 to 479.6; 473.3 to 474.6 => 0.10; 9.94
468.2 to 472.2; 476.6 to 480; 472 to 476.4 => 0.25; 9.69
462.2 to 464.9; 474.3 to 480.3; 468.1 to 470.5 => 0.05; 10.6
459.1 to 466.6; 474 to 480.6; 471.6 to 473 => 0.13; 10.4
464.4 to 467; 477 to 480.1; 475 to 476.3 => 0.09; 9.64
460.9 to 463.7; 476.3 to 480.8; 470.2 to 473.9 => 0.45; 10.7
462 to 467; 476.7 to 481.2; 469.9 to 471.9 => 0.17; 10.4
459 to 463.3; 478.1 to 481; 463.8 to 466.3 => 0.37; 12.7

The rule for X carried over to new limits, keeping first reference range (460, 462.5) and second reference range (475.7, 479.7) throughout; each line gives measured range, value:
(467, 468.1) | 0.19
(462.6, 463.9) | 0.12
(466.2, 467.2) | 0.21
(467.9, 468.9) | 0.09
